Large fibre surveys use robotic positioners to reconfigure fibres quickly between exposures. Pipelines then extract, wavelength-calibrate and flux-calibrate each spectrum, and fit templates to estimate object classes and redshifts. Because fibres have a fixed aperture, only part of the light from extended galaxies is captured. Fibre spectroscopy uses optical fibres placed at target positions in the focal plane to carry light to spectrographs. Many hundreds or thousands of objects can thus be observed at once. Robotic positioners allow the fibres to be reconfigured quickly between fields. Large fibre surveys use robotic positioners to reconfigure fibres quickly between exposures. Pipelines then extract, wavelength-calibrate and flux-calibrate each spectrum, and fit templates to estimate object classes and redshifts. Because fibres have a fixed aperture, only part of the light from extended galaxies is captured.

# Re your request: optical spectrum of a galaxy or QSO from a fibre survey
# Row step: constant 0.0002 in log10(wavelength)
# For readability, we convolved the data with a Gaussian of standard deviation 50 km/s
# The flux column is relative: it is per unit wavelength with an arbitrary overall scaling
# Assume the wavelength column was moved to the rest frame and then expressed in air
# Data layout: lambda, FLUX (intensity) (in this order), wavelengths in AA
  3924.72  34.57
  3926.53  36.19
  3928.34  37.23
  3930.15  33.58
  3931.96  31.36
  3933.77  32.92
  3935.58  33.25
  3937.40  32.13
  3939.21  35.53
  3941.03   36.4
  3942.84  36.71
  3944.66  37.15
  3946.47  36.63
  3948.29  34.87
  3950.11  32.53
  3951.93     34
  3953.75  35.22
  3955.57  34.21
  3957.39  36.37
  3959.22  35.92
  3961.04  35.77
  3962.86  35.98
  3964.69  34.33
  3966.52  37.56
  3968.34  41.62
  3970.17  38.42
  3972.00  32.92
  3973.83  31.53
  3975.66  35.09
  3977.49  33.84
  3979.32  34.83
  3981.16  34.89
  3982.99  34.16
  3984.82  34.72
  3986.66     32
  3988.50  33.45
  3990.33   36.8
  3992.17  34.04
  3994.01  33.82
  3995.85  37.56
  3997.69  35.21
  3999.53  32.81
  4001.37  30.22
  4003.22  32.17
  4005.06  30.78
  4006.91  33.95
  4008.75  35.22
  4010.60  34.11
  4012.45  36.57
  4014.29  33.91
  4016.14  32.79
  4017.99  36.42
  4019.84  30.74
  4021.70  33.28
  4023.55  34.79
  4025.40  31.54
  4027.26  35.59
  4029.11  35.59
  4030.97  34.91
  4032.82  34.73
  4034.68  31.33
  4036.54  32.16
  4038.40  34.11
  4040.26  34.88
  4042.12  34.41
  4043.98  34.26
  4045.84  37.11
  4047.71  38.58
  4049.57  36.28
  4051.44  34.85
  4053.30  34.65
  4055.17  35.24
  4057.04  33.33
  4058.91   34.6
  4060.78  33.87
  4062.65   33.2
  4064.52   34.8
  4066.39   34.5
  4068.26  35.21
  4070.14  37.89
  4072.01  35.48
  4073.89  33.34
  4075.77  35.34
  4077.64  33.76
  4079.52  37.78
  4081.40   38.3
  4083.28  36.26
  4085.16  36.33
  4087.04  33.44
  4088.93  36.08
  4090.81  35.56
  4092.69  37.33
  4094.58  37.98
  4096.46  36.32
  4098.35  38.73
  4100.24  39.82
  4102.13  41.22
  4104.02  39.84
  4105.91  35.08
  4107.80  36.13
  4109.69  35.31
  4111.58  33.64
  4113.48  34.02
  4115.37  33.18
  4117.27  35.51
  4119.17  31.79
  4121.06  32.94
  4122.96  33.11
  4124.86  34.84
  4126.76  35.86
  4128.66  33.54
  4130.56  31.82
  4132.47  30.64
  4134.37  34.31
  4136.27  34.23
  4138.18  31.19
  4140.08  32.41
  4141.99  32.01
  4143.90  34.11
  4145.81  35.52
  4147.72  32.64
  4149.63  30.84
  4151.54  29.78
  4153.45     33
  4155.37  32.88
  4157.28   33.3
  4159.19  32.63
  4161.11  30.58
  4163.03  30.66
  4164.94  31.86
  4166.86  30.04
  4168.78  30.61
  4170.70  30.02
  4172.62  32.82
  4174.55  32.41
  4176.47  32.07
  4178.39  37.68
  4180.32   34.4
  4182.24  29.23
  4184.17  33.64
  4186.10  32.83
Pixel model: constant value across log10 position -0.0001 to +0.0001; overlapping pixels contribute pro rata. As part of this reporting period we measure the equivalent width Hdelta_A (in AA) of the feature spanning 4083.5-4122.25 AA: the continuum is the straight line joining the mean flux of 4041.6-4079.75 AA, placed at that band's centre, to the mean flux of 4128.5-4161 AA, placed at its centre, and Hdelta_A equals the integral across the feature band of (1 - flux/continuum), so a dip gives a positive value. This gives -2.5 AA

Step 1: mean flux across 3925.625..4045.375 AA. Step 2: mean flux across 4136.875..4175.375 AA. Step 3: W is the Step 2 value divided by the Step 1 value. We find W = 0.9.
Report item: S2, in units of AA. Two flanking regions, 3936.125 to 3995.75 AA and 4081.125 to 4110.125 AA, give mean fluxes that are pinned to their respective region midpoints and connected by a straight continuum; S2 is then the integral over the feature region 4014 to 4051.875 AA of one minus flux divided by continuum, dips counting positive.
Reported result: 1.84 AA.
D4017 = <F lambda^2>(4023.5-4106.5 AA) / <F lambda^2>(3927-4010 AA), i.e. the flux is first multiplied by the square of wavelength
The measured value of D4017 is 1.1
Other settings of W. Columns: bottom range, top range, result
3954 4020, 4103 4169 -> 0.96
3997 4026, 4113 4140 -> 1.00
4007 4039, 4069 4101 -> 1.07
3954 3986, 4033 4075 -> 0.98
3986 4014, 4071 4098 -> 1.06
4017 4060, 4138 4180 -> 0.94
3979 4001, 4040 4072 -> 1.02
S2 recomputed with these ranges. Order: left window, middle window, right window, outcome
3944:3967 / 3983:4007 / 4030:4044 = 0.7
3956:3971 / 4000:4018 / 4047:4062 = 1.3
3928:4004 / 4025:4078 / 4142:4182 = -1.6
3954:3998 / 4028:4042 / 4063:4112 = 0.7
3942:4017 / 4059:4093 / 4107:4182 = -1.8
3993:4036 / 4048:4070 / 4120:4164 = -0.9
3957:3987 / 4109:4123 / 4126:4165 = -0.3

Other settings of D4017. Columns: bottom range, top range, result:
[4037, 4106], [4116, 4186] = 0.94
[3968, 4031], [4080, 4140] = 1.09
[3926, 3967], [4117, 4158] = 1.04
